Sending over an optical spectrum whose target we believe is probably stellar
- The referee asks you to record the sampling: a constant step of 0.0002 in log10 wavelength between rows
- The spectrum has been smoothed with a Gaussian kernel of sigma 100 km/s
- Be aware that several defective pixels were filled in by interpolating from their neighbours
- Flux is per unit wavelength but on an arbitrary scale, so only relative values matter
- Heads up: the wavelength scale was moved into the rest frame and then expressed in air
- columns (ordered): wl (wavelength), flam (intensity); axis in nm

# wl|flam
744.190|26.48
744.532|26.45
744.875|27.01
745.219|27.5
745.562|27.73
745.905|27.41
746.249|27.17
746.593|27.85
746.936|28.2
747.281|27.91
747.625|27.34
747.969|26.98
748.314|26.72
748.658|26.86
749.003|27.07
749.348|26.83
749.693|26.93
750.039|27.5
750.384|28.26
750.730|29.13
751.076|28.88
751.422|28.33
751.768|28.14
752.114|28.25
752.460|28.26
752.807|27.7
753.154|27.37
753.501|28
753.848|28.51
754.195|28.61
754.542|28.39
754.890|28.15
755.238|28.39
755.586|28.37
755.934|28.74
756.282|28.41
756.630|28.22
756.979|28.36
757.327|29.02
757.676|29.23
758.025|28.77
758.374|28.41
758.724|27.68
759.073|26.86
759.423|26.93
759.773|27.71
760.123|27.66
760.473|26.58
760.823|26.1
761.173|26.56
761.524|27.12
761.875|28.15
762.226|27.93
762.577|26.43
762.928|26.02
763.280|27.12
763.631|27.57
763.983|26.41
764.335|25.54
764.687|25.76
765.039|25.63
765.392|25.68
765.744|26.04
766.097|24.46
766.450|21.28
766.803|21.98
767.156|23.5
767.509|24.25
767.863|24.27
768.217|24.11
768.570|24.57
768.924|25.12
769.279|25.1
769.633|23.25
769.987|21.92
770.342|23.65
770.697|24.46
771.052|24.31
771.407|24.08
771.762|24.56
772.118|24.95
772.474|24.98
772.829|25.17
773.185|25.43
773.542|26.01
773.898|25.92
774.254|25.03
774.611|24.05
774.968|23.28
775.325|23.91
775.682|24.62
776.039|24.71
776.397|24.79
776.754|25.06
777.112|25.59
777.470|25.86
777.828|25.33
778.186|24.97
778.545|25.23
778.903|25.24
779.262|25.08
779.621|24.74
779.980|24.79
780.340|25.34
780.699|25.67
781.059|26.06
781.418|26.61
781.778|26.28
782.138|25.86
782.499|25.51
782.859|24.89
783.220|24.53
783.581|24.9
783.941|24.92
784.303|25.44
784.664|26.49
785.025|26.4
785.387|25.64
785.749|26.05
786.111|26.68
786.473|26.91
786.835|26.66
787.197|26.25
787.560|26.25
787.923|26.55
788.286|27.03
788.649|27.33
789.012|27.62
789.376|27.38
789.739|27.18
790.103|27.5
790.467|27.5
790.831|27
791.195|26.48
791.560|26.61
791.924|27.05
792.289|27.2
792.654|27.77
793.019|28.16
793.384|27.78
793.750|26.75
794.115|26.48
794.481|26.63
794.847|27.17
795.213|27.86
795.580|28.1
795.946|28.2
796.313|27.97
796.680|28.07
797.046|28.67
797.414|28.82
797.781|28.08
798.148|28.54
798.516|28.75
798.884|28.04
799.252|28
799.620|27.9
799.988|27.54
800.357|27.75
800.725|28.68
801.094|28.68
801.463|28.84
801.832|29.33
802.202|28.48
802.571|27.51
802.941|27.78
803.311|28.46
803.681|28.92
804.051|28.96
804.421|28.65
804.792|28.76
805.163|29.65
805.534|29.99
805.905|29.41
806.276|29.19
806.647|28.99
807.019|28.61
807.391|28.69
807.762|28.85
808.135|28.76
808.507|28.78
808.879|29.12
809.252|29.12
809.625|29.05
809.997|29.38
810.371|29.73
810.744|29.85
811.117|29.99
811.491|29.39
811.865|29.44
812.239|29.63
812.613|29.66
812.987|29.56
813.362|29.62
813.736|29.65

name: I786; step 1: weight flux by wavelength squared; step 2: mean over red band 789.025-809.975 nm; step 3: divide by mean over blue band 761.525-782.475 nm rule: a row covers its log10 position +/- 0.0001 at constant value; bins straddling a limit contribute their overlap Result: 1.21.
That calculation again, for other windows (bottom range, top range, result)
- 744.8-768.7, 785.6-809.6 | 1.15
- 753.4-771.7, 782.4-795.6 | 1.09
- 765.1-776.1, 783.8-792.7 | 1.15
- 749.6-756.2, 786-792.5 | 1.05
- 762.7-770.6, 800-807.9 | 1.28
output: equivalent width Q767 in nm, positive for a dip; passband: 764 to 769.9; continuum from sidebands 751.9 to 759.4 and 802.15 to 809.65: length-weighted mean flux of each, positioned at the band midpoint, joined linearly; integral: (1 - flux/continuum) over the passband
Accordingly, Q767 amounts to 0.822 nm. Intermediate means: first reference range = 28.2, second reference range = 28.8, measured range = 24.4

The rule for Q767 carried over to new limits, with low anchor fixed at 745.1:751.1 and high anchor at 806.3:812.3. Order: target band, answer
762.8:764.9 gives 0.12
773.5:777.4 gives 0.48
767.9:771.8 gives 0.56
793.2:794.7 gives 0.10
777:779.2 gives 0.23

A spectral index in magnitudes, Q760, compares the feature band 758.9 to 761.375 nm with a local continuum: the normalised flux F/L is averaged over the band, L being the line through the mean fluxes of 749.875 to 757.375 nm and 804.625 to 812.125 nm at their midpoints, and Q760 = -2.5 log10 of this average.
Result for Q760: 0.06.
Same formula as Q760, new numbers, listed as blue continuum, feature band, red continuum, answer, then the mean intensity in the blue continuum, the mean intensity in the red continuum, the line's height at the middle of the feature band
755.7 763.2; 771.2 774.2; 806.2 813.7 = 0.12 mag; 27.7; 29.3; 28.1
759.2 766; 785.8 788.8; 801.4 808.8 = 0.05 mag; 26.7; 28.8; 27.9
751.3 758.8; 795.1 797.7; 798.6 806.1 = 0.01 mag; 28.3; 28.6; 28.5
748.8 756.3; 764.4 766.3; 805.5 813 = 0.12 mag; 28.1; 29.3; 28.4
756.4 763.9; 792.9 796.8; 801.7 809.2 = 0.04 mag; 27.5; 28.8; 28.5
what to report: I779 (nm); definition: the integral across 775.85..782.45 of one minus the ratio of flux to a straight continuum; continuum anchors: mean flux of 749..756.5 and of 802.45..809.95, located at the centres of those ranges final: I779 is 0.72 nm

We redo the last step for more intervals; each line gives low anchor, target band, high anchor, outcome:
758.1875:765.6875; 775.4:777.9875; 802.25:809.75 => 0.23 nm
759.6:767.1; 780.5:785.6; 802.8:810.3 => 0.32 nm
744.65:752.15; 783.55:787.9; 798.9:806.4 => 0.34 nm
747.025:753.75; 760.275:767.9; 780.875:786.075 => 0.34 nm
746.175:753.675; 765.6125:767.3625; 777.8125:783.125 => 0.20 nm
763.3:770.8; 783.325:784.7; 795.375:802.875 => 0.06 nm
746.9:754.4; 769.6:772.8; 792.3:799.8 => 0.43 nm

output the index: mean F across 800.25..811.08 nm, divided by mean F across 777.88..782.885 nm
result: 1.1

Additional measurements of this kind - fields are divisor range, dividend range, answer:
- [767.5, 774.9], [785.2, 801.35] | 1.12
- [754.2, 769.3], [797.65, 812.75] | 1.08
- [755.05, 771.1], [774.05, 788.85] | 0.98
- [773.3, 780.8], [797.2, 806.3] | 1.14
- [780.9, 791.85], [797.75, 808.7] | 1.09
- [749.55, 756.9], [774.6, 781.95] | 0.89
